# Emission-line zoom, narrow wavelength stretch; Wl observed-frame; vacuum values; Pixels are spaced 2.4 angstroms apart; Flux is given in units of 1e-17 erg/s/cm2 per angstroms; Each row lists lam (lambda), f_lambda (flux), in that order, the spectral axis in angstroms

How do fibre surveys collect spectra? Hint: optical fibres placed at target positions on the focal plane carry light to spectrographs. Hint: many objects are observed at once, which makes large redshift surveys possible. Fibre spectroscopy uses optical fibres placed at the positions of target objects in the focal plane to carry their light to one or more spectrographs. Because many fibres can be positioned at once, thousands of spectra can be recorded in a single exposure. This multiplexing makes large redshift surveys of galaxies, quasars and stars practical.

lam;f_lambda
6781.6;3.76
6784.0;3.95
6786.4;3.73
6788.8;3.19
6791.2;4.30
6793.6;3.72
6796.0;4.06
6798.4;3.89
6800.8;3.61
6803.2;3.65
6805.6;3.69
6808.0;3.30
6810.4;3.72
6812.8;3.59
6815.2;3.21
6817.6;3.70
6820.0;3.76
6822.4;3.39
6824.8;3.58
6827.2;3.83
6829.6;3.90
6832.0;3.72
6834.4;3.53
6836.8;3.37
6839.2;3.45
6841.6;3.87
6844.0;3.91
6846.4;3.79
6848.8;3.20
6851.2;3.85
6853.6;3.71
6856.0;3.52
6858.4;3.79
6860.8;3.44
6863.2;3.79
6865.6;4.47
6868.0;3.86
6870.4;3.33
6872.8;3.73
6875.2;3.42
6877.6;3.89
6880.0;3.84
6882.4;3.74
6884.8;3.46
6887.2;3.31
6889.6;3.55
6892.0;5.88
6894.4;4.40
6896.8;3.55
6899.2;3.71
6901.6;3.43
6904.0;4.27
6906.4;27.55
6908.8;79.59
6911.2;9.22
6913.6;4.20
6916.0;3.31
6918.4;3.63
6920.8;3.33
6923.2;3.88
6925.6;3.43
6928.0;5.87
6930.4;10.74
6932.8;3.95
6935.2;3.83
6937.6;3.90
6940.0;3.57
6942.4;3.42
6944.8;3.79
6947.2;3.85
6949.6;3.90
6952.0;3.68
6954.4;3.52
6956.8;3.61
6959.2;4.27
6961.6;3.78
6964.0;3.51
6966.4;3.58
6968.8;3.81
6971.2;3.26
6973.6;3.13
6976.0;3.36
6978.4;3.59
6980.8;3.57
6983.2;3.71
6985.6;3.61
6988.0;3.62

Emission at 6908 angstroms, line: H-alpha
